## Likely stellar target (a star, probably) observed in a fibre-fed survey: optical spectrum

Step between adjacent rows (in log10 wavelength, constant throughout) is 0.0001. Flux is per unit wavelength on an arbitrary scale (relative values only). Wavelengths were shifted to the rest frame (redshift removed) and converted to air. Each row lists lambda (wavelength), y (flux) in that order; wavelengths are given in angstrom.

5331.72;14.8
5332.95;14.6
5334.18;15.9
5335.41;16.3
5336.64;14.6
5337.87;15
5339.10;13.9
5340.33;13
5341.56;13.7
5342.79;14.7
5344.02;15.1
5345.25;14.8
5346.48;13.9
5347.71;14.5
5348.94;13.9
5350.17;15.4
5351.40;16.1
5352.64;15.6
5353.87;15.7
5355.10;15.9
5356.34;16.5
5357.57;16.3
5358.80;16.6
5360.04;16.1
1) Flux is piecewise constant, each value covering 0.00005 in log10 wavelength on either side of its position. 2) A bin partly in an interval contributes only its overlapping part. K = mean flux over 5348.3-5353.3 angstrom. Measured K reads 15.3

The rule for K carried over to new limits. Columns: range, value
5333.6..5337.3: 15.6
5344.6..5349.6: 14.3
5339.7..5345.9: 14.3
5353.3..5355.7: 15.8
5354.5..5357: 16.2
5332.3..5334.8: 15.2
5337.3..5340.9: 14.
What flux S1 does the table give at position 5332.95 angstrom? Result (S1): 14.6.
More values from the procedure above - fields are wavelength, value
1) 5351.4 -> 16.1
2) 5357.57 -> 16.3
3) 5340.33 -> 13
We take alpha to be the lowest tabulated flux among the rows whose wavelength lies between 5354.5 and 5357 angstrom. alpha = 15.9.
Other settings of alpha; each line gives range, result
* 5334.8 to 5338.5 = 14.6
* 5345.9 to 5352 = 13.9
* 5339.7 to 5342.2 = 13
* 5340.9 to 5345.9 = 13.7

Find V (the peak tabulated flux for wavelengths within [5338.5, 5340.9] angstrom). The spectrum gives 13.9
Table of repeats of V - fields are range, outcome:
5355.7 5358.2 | 16.5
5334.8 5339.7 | 16.3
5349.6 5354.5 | 16.1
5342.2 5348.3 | 15.1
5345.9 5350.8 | 15.4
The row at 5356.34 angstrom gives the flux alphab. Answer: 16.5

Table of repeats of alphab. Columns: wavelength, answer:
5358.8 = 16.6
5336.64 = 14.6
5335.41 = 16.3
